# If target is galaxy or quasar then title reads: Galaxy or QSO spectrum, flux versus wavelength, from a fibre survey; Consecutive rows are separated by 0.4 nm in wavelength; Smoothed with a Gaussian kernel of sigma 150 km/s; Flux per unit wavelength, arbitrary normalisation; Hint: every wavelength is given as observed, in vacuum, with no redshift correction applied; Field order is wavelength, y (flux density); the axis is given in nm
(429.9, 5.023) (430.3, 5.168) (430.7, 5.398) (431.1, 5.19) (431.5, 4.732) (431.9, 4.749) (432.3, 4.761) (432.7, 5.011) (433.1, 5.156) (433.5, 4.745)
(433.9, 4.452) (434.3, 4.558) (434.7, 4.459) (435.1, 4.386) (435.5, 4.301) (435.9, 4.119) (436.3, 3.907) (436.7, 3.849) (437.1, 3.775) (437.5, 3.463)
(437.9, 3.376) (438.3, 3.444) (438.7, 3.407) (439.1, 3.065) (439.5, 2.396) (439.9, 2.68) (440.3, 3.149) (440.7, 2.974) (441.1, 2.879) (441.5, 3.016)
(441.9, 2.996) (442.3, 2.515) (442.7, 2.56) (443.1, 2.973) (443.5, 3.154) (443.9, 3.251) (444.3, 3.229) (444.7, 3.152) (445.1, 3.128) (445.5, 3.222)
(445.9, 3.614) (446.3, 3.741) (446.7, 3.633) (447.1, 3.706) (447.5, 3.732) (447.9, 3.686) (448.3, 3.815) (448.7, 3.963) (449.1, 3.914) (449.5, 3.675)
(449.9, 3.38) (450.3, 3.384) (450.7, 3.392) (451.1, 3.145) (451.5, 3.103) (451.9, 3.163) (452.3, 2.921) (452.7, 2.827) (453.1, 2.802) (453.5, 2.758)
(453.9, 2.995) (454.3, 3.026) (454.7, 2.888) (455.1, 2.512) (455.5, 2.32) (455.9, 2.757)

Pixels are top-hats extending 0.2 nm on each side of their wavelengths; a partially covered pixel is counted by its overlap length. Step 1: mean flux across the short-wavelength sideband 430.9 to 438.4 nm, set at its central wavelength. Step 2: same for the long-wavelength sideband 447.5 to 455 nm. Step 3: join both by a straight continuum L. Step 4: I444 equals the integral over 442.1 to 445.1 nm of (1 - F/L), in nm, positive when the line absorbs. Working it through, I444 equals 0.62 nm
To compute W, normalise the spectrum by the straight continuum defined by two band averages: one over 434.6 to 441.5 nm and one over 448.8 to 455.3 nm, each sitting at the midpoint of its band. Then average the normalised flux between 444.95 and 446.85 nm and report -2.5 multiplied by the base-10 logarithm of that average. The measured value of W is -0.06 mag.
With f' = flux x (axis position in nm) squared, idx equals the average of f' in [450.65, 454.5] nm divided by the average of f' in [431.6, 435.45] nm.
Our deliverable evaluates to 0.70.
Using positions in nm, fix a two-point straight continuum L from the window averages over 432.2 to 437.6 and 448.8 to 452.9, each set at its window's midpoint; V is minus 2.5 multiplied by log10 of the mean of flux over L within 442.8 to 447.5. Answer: 0.10 mag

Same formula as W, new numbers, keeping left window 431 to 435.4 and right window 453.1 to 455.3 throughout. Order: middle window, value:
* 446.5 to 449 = -0.11 mag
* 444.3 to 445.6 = 0.16 mag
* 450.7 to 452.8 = -0.01 mag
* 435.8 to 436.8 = 0.13 mag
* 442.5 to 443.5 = 0.33 mag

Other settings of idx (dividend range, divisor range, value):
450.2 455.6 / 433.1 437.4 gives 0.75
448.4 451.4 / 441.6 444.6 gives 1.23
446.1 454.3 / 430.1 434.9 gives 0.75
